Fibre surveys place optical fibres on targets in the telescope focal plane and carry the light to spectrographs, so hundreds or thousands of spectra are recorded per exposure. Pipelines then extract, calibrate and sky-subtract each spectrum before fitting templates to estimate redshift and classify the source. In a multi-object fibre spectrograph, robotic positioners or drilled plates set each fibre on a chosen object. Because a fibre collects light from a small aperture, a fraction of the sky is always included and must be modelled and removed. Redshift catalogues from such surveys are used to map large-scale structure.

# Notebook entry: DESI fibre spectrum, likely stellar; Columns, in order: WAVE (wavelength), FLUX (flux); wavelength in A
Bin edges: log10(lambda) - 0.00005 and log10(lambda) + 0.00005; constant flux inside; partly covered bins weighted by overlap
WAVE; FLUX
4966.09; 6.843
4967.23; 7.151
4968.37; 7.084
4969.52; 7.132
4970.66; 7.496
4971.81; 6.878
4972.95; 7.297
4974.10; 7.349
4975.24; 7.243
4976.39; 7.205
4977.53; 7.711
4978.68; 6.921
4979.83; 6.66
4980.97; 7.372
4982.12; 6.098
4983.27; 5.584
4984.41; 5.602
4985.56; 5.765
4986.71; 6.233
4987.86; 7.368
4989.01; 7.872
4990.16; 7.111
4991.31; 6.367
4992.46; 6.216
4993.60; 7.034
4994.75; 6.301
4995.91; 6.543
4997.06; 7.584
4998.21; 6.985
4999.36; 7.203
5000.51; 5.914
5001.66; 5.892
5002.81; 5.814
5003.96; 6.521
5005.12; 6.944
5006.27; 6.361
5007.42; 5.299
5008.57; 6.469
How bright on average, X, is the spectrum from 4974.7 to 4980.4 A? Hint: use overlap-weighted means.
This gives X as 7.15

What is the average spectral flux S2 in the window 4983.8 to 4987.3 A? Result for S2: 5.87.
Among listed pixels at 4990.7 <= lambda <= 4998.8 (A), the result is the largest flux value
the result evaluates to 7.584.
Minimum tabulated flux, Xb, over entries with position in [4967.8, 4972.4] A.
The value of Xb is 6.878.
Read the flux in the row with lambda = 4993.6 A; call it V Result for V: 7.034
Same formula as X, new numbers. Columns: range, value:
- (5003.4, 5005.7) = 6.72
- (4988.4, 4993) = 6.89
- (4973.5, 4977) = 7.28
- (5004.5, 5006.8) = 6.64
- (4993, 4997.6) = 6.86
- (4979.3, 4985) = 6.27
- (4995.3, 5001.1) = 6.84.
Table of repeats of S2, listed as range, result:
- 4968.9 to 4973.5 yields 7.2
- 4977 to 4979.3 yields 7.27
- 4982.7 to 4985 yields 5.61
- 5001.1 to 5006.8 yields 6.31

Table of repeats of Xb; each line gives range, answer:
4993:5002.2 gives 5.892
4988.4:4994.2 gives 6.216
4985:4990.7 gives 5.765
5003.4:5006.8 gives 6.361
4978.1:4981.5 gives 6.66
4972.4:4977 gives 7.205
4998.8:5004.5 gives 5.814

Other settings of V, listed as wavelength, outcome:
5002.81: 5.814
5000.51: 5.914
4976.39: 7.205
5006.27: 6.361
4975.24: 7.243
